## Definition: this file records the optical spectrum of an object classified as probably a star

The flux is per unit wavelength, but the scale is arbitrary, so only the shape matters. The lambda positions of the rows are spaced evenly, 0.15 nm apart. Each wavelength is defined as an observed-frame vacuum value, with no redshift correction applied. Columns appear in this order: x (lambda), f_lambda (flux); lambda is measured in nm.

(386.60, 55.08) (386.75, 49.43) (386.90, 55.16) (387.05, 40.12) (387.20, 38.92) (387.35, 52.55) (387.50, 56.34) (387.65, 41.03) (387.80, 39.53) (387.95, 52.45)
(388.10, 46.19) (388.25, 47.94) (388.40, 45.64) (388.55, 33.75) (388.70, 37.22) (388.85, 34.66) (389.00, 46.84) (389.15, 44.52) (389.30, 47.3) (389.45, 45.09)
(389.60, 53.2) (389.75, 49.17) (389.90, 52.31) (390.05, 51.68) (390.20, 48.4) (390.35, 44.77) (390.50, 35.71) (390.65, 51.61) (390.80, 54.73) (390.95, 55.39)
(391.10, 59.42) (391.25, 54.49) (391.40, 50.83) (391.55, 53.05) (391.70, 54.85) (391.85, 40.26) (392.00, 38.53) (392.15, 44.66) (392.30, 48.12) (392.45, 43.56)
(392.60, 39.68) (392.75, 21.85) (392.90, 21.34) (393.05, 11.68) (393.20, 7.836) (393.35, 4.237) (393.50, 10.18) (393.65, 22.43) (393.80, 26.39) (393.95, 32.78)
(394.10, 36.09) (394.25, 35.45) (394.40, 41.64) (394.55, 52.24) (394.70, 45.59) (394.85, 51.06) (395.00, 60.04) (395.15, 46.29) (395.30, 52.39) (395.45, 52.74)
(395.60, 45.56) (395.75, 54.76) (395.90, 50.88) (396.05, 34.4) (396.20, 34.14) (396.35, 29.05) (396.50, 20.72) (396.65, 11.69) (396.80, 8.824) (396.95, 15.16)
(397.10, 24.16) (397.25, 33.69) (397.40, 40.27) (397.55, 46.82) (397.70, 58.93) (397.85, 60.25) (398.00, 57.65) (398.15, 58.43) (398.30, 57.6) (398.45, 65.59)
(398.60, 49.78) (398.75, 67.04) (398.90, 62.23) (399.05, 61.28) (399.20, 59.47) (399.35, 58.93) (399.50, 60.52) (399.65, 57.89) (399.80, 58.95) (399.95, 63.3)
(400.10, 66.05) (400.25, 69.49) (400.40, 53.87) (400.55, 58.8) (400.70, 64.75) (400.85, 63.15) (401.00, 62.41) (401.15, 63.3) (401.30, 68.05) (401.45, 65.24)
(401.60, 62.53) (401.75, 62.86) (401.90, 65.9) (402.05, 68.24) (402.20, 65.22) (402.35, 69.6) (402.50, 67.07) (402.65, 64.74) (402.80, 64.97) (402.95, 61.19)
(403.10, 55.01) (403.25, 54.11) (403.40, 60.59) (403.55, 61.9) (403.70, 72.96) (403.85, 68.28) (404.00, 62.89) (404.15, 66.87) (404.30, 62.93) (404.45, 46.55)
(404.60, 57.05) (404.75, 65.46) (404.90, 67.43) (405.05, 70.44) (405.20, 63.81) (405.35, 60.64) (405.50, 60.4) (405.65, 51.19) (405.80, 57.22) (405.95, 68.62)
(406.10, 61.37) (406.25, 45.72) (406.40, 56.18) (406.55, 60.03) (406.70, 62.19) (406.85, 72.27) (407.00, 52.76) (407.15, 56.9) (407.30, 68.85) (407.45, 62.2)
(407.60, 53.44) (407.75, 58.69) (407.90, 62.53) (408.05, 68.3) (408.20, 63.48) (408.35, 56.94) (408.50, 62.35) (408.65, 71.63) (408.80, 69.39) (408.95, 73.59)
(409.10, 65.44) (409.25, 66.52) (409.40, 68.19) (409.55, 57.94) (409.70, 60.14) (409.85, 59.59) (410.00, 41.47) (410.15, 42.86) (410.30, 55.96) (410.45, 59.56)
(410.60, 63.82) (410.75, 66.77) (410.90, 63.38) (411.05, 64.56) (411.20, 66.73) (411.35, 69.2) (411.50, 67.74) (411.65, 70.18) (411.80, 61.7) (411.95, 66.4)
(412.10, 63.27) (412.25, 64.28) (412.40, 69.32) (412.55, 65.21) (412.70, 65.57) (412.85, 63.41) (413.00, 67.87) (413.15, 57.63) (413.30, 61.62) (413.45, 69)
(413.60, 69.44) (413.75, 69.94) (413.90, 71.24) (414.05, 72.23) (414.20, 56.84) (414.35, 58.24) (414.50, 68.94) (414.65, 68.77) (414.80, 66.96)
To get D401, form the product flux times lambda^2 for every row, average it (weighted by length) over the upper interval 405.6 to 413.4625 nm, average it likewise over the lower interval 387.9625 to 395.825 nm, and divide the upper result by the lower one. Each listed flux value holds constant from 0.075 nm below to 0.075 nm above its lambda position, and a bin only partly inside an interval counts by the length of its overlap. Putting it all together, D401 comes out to 1.6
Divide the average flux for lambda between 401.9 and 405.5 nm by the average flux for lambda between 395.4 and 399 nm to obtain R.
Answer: 1.46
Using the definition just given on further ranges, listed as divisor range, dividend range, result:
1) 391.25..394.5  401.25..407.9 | 1.86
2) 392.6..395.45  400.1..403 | 1.95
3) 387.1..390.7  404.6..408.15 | 1.34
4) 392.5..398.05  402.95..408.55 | 1.74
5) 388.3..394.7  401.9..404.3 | 1.60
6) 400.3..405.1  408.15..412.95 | 1.00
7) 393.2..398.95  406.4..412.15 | 1.54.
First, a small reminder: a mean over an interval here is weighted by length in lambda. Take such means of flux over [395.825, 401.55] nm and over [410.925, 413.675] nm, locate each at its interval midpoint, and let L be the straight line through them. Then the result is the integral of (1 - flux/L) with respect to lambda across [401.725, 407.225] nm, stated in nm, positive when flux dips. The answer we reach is -0.45 nm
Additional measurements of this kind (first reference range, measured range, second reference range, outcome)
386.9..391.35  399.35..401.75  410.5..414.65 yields -0.27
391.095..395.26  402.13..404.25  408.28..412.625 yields -0.47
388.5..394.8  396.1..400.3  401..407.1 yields 0.33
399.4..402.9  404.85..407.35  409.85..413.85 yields 0.11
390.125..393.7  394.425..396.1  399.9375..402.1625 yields -0.07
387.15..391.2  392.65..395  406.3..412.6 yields 1.00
